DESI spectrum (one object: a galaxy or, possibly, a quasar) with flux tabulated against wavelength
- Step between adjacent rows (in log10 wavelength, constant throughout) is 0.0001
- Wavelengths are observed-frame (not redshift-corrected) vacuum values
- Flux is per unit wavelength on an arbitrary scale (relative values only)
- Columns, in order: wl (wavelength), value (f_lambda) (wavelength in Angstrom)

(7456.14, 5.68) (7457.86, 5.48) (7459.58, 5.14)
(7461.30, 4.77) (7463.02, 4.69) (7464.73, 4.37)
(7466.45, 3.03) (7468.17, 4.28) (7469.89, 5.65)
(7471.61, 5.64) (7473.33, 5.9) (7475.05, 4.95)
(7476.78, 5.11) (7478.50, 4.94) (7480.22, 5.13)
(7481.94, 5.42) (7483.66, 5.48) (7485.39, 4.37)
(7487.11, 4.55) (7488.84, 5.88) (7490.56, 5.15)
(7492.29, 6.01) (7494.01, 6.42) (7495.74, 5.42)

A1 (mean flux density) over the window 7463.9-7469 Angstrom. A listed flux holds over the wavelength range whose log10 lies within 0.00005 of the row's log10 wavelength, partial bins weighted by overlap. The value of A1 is 3.89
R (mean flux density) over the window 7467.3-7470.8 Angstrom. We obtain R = 4.97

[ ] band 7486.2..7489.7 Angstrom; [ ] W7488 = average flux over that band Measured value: 5.2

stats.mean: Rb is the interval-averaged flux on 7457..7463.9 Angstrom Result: 5.02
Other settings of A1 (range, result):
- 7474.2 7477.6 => 5.02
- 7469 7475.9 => 5.53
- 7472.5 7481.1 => 5.2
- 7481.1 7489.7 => 5.14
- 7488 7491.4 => 5.52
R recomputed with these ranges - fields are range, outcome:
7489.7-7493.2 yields 5.6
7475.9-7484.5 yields 5.22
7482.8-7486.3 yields 4.92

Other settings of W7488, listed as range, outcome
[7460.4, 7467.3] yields 4.22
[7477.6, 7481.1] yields 5.05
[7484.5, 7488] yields 4.46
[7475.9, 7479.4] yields 5.02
